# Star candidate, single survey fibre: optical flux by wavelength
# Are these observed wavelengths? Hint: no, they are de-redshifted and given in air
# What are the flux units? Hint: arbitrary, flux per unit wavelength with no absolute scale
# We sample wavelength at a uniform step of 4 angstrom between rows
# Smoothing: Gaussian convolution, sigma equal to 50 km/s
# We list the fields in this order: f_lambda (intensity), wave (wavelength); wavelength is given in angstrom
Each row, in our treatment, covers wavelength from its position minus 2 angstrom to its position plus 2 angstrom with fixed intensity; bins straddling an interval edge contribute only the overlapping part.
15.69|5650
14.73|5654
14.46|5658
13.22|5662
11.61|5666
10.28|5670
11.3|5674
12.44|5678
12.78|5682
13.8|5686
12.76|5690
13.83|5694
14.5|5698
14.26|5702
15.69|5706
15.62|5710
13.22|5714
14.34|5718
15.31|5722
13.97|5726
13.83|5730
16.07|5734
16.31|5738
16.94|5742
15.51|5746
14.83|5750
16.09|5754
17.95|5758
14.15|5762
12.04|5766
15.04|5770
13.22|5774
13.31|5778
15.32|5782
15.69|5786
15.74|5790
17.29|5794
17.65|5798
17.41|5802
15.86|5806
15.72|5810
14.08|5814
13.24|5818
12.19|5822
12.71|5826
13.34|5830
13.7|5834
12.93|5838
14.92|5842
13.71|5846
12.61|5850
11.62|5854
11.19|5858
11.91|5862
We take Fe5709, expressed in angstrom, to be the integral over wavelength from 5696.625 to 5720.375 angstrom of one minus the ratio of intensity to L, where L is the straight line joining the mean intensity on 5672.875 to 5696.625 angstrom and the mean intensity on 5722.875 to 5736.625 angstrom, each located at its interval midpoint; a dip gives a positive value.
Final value -1.3 angstrom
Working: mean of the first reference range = 12.9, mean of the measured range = 14.6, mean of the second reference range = 14.8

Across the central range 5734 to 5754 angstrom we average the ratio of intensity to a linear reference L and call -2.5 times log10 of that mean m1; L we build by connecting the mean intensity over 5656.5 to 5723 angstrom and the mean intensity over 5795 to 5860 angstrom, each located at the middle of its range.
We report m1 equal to -0.17 mag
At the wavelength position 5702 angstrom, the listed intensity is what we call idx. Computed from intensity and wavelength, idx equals 14.26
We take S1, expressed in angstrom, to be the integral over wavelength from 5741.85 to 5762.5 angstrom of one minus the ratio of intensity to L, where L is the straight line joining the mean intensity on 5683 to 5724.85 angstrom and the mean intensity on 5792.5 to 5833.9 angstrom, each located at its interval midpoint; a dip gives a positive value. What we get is -2.0 angstrom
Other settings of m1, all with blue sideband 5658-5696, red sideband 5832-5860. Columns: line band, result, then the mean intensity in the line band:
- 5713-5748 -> -0.19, 15.1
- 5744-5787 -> -0.16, 14.8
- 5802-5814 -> -0.22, 15.8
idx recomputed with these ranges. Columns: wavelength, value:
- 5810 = 15.72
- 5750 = 14.83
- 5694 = 13.83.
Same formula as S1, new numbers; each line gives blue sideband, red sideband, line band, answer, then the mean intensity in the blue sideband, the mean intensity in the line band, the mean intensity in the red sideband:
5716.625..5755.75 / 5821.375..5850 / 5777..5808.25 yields -4.22 angstrom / 15.3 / 16.1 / 13.4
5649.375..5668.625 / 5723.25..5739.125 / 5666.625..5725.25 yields 3.41 angstrom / 13.7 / 13.5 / 15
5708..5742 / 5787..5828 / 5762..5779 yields 1.80 angstrom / 15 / 13.5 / 15.2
